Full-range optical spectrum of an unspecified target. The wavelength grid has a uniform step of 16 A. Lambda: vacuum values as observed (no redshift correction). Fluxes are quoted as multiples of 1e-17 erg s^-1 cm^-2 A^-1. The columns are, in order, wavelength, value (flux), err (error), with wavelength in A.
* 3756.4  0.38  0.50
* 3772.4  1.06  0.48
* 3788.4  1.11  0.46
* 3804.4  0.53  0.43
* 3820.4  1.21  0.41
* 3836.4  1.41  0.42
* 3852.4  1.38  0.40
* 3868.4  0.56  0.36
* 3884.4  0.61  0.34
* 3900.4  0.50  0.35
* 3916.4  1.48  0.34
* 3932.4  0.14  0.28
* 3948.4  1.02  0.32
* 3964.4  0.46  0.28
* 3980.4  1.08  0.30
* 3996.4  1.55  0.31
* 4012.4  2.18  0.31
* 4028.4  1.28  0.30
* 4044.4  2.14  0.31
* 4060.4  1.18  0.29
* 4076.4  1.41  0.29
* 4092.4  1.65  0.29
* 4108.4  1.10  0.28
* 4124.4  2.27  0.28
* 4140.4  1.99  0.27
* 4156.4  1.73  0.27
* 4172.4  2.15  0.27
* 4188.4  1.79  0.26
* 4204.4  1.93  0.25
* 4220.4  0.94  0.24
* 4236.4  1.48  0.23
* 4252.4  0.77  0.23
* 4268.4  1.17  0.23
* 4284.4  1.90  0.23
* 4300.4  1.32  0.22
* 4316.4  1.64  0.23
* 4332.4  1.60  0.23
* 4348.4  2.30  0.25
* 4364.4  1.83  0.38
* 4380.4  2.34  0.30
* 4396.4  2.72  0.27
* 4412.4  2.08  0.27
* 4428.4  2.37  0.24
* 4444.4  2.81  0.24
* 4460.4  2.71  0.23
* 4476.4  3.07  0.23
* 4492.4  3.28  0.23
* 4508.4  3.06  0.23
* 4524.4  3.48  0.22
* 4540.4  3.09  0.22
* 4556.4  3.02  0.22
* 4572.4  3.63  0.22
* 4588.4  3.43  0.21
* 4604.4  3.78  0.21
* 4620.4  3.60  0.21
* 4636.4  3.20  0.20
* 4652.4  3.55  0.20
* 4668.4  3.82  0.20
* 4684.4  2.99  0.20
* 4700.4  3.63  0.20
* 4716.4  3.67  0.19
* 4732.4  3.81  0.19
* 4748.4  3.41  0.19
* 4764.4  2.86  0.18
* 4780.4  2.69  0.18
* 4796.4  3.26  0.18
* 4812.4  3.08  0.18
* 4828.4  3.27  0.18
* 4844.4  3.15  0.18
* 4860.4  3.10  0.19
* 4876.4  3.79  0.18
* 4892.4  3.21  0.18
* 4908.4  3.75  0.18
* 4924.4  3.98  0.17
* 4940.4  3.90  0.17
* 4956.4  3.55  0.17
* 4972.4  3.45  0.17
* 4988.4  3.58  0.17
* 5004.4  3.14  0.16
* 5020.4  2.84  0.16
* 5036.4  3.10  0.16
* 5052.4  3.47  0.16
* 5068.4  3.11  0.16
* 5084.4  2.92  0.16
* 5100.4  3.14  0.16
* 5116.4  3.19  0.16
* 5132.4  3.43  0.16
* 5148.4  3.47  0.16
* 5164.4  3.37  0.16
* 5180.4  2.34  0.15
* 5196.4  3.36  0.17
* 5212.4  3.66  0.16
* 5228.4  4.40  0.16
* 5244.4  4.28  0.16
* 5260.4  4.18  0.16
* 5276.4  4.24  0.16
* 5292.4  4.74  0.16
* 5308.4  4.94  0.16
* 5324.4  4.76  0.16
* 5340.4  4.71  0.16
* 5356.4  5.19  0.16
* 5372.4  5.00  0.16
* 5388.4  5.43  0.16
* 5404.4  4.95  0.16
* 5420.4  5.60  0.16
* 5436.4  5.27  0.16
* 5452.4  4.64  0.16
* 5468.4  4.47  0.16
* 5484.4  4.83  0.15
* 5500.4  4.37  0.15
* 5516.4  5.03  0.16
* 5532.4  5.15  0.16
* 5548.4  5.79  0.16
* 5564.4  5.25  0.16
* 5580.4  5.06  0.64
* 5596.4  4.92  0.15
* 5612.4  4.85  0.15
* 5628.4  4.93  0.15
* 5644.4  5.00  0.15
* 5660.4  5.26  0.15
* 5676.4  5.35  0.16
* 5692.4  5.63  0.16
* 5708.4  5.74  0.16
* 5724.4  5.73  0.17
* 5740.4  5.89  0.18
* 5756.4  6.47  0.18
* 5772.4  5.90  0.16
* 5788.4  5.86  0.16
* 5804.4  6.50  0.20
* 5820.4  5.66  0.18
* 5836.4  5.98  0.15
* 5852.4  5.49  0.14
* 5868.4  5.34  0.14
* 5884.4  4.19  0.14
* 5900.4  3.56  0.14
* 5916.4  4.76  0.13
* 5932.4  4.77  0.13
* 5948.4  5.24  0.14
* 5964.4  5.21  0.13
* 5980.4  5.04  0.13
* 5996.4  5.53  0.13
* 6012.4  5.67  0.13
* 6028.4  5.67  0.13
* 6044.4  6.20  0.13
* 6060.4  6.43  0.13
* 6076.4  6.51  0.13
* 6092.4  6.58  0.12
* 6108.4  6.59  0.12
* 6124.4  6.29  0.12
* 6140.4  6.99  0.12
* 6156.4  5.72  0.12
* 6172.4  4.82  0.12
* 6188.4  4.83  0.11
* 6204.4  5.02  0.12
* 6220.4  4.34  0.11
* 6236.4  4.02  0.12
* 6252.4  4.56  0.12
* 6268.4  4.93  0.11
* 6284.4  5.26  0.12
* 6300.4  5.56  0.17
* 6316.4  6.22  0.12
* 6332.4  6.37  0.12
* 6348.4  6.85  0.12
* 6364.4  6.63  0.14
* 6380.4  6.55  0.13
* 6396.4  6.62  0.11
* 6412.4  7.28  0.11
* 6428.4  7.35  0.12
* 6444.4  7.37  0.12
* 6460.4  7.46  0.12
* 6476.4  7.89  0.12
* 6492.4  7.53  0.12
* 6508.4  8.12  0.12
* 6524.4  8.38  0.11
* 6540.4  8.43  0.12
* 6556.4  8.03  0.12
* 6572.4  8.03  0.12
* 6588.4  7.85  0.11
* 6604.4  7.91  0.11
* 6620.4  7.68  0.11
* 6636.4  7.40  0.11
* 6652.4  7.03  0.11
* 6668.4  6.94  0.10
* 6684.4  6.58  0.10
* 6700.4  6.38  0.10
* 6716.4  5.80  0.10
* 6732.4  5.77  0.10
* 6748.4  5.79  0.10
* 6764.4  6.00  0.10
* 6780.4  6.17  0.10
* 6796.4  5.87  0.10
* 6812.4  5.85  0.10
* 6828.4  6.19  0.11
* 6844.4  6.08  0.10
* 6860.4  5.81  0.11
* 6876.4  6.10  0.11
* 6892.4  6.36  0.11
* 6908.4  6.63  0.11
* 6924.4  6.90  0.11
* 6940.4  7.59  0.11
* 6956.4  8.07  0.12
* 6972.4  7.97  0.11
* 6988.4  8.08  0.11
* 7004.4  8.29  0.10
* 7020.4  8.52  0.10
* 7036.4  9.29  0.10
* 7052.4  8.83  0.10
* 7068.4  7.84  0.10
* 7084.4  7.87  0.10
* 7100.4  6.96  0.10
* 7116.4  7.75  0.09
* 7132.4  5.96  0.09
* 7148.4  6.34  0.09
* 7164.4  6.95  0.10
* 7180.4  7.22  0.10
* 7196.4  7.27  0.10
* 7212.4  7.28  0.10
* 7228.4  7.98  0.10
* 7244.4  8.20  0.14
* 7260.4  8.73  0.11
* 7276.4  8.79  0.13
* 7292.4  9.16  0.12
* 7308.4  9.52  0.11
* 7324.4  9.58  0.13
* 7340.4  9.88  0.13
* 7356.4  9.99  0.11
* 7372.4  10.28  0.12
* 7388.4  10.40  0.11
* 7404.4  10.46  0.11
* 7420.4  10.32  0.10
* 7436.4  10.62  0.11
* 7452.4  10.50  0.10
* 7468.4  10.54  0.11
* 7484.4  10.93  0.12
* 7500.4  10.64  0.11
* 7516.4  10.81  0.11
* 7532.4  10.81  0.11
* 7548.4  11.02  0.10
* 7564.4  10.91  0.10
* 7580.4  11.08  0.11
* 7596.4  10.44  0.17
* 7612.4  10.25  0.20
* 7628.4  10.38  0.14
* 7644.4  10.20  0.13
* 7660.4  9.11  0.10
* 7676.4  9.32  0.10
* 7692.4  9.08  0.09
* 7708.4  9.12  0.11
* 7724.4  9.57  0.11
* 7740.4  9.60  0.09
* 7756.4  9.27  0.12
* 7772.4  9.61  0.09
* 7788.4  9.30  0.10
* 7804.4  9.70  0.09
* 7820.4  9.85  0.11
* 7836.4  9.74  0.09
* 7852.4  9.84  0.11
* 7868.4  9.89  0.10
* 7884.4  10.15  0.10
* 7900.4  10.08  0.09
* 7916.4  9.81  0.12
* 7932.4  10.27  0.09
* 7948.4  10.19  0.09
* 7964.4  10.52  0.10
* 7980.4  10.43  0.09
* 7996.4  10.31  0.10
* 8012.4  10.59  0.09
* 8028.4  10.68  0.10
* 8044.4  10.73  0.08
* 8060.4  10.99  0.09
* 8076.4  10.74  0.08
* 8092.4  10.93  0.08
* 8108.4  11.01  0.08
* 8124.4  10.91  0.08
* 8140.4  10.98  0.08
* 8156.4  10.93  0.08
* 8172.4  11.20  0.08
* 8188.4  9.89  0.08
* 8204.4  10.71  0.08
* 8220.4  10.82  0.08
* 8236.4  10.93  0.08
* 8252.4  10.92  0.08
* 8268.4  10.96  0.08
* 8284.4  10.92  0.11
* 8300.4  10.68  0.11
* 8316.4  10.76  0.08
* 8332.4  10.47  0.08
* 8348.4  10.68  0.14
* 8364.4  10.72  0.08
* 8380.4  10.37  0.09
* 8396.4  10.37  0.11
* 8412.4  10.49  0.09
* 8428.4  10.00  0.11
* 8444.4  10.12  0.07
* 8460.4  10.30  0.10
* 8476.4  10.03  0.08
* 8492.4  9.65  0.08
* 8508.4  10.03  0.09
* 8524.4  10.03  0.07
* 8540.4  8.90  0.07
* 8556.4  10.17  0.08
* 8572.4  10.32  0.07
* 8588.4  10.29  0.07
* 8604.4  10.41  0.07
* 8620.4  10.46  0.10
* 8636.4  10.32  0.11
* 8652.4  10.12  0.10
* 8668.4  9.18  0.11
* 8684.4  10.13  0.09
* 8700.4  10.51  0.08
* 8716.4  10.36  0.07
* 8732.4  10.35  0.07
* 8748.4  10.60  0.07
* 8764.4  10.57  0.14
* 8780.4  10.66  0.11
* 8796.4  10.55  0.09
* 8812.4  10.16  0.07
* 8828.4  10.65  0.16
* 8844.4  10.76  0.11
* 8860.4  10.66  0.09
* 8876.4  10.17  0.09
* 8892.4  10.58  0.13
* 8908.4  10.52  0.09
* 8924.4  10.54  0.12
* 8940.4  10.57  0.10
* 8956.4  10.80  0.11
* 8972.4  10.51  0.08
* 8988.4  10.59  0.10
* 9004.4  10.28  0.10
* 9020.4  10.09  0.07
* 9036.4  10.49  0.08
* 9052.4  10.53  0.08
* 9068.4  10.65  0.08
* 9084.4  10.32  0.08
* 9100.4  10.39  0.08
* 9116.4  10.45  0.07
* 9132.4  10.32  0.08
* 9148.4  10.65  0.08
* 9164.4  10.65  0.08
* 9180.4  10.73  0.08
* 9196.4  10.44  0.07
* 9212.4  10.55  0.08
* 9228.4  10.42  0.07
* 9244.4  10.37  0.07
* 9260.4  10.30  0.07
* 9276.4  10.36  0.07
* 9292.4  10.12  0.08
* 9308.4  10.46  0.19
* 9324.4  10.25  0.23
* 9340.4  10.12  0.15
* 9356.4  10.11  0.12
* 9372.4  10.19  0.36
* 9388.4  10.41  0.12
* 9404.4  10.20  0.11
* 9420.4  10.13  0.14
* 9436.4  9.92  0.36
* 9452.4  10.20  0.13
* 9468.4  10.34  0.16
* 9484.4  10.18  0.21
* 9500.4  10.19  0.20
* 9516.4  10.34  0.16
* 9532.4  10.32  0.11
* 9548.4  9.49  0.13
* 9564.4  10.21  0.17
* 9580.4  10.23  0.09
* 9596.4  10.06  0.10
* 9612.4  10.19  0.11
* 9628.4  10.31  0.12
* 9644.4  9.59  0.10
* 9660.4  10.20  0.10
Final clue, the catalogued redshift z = 0.000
